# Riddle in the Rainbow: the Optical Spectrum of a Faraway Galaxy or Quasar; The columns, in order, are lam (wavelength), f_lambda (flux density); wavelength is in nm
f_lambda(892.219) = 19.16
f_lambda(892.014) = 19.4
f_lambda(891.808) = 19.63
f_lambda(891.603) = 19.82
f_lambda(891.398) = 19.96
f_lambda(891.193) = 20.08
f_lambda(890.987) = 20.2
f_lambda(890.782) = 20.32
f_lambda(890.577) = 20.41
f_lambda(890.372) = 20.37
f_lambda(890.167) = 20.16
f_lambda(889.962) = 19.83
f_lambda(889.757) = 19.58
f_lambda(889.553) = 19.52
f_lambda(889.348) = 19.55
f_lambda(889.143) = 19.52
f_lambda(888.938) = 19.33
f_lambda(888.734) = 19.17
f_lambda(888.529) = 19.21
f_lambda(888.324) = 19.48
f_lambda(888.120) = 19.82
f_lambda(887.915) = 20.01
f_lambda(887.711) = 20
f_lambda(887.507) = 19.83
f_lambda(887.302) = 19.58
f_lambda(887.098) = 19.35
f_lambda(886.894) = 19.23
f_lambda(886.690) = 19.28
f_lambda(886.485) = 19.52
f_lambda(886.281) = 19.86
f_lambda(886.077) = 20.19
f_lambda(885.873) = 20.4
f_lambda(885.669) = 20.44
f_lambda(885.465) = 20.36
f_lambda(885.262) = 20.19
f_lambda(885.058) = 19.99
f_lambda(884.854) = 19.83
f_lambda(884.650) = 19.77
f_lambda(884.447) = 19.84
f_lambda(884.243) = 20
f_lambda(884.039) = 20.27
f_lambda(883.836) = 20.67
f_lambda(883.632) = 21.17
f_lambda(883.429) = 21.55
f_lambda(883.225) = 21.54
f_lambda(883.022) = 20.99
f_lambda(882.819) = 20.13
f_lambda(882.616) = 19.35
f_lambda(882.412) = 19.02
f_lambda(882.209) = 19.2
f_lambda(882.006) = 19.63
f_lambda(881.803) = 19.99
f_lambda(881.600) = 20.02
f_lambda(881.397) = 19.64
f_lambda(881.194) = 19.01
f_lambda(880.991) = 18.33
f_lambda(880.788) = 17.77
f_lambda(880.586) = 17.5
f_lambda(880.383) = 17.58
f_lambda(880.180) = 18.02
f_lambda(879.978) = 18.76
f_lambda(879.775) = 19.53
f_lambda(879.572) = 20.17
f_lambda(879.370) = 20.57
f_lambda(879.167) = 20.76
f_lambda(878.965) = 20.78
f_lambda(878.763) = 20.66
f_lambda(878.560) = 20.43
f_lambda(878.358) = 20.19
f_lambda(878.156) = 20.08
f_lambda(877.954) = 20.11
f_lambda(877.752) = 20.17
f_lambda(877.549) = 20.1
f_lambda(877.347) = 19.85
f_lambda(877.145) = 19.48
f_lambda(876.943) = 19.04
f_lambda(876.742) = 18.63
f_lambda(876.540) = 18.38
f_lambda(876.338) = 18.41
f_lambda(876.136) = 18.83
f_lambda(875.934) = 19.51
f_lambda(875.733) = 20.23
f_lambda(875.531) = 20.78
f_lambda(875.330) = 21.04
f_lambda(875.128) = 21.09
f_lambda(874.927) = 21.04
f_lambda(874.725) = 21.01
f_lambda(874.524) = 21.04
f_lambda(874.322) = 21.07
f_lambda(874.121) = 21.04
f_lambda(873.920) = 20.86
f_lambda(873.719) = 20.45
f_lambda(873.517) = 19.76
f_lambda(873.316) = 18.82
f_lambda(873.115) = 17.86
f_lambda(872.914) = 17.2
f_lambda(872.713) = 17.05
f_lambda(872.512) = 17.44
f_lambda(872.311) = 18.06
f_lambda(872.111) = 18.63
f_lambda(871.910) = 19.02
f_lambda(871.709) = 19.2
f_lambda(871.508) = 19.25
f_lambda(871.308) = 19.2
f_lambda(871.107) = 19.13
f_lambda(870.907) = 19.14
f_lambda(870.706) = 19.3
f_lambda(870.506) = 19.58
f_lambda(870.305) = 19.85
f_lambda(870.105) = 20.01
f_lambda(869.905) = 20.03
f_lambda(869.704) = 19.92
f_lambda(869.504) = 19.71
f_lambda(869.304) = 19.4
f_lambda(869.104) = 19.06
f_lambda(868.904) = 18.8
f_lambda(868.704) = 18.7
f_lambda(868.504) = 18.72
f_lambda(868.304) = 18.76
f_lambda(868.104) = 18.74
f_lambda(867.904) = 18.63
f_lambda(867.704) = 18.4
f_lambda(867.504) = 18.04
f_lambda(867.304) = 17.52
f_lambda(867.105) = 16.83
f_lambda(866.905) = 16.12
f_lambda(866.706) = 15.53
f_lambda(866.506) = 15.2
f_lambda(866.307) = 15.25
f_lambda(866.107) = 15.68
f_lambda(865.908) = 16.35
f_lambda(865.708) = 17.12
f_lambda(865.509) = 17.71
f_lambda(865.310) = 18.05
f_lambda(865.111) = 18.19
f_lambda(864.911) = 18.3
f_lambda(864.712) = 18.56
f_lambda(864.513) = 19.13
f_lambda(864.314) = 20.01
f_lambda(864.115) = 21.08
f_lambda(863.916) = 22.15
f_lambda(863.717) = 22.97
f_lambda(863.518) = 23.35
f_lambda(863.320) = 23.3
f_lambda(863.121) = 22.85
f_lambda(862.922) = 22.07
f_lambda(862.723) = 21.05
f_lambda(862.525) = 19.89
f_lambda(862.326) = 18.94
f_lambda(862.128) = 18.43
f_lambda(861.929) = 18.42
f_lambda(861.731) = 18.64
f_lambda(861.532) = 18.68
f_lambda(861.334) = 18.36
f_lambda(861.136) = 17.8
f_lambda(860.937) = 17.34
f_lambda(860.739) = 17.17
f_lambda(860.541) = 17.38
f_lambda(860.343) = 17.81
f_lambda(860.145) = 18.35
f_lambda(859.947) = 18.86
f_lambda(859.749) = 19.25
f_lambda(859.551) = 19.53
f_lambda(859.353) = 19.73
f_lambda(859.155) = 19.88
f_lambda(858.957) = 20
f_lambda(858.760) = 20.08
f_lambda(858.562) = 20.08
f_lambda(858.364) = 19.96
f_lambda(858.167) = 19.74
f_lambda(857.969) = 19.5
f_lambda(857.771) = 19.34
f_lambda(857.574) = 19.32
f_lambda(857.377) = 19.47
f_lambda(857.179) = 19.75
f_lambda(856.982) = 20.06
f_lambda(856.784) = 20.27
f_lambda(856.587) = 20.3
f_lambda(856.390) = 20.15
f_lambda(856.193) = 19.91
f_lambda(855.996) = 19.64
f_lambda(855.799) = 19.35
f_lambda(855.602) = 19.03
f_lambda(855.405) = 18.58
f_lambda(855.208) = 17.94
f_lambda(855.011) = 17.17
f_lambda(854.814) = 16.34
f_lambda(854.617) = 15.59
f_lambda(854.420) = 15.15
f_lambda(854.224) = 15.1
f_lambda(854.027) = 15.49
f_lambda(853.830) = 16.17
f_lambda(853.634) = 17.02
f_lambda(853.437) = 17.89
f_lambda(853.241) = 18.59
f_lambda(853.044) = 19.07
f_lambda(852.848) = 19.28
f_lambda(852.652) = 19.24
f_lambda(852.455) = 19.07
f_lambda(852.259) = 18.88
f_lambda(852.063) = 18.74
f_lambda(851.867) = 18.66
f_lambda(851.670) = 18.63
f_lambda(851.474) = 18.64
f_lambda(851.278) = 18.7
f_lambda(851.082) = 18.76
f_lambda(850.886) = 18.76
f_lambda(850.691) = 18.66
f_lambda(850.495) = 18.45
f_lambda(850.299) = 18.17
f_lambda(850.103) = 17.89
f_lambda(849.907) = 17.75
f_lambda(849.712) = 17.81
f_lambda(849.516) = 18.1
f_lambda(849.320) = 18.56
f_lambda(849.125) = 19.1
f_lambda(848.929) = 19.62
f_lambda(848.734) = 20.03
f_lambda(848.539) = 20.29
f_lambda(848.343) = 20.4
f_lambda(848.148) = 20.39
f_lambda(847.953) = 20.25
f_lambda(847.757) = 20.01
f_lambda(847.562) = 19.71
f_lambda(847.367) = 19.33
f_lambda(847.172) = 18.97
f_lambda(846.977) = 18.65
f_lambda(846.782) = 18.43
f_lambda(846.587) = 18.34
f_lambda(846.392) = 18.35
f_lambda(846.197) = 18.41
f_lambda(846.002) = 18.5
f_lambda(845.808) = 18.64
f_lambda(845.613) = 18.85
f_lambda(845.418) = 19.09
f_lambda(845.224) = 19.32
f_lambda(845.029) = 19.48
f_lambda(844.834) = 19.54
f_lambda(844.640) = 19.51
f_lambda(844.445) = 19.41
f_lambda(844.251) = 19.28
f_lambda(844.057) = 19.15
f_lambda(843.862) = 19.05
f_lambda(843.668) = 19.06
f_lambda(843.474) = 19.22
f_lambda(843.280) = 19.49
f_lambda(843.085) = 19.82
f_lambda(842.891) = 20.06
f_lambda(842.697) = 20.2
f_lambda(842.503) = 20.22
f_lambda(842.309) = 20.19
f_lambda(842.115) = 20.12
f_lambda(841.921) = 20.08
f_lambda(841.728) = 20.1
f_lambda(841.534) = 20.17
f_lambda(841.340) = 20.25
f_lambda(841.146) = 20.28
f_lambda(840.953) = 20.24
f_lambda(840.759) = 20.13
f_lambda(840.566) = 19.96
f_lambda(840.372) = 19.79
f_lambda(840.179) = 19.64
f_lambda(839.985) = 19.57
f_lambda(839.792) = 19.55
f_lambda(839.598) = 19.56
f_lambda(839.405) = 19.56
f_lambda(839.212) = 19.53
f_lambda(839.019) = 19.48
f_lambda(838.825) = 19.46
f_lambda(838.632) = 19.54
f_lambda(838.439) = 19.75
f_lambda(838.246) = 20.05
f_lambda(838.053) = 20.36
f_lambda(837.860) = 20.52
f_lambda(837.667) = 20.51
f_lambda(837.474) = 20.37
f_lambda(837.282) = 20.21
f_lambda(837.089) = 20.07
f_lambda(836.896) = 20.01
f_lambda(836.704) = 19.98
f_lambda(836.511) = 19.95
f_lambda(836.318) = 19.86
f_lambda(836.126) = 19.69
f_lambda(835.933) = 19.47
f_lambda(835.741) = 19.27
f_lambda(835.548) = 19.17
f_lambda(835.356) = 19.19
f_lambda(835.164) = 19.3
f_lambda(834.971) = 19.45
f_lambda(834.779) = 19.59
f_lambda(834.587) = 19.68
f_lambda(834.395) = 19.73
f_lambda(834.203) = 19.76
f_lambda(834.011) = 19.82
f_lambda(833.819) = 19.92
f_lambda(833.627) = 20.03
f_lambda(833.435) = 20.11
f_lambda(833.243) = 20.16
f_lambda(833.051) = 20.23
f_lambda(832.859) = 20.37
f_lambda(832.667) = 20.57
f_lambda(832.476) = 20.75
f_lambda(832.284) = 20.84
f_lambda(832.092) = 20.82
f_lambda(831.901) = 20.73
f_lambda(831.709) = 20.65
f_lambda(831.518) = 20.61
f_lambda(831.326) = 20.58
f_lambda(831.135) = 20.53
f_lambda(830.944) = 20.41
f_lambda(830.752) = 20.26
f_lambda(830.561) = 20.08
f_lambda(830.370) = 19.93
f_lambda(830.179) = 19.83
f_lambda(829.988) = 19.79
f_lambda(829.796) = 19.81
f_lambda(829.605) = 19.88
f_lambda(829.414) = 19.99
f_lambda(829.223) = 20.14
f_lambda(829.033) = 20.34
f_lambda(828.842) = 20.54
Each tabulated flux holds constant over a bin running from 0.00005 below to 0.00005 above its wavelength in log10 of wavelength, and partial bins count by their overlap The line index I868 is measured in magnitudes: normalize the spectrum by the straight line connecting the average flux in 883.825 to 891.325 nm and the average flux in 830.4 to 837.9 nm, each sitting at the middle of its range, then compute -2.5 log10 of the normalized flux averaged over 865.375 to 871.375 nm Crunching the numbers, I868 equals 0.10 mag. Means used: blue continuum 20.1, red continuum 19.9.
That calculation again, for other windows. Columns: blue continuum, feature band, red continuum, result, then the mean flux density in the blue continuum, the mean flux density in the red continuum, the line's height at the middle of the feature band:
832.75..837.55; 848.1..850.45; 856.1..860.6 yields 0.04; 19.8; 19.5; 19.6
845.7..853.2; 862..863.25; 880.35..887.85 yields -0.07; 18.9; 19.8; 19.2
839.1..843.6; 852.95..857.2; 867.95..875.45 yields 0.09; 19.9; 19.4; 19.7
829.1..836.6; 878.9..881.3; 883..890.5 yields 0.05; 20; 20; 20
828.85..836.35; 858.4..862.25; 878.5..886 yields 0.07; 20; 19.8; 19.9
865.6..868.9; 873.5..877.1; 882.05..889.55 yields -0.10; 17.3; 19.9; 18.4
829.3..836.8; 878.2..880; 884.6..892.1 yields -0.02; 20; 19.8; 19.8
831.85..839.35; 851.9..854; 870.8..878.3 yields 0.08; 19.9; 19.5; 19.8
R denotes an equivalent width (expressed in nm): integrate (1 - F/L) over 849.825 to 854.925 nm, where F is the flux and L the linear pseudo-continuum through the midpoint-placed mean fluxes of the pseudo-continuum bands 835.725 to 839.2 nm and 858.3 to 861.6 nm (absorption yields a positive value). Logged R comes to 0.35 nm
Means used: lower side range 19.9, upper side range 18.8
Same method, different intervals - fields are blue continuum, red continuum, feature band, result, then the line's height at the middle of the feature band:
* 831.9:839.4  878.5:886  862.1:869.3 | 0.36 nm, 19.9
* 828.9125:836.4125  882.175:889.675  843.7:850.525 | 0.32 nm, 20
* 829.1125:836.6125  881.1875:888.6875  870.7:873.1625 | 0.18 nm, 20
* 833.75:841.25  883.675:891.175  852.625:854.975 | 0.33 nm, 19.8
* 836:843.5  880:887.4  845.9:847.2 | 0.09 nm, 19.9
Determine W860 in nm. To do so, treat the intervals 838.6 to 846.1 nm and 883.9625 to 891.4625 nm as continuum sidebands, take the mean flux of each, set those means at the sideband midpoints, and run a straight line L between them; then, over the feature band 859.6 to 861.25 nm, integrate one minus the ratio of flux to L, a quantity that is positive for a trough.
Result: 0.14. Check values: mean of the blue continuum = 19.6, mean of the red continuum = 19.8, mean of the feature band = 18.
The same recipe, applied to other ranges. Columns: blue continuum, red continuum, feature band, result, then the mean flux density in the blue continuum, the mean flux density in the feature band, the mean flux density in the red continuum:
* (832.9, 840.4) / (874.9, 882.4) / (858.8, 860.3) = 0.03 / 19.8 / 19.3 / 19.6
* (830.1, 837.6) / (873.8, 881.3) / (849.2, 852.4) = 0.24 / 20.1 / 18.5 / 19.8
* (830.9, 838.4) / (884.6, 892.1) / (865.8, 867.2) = 0.29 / 20.1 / 15.8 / 19.8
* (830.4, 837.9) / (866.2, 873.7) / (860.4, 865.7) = -0.22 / 20.1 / 19.6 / 18.4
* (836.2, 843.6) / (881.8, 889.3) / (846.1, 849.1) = 0.08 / 19.9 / 19.4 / 19.9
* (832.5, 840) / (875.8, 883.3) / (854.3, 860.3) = 0.19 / 19.8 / 19.1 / 19.5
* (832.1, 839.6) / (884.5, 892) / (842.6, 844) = 0.02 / 19.9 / 19.5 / 19.8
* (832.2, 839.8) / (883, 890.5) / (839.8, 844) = 0.00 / 19.9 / 19.9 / 20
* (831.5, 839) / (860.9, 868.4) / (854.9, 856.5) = 0.02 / 20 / 19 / 18.8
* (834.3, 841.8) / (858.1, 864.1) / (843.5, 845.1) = 0.04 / 19.8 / 19.3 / 19.8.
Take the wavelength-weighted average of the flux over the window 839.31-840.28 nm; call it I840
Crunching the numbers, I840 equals 19.6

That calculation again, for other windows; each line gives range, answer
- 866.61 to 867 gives 15.8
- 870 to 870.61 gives 19.8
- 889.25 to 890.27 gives 19.7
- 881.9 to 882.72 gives 19.3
